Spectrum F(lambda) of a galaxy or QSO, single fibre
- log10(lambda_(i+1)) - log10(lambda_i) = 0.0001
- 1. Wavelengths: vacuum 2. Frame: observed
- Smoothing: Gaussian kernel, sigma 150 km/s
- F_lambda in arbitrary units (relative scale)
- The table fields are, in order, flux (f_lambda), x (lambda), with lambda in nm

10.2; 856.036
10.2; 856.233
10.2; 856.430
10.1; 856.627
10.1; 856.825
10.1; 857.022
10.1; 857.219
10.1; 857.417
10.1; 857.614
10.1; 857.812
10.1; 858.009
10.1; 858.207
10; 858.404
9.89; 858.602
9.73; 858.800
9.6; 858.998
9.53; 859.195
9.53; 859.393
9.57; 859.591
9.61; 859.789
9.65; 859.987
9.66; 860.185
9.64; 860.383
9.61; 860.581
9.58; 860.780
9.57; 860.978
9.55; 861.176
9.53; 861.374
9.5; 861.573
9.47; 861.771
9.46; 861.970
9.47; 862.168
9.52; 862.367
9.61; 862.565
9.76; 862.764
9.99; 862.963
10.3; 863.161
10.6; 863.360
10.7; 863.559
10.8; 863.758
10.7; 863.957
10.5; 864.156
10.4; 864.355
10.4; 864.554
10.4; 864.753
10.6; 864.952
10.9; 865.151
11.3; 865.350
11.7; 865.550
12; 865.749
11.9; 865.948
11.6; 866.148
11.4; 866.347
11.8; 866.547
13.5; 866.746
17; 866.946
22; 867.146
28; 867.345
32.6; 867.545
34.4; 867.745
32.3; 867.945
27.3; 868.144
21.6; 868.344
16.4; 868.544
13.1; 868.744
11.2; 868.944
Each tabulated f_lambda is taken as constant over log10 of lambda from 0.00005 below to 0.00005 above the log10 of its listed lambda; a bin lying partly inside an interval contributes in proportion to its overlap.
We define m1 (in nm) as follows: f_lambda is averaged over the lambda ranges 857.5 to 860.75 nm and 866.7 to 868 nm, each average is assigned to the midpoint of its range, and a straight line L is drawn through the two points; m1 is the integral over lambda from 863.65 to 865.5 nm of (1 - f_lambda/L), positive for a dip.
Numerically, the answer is 0.88 nm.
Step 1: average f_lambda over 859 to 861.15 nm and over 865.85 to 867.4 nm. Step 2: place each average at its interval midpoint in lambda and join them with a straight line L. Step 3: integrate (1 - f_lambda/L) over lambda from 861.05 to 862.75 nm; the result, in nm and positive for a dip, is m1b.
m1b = 0.259 nm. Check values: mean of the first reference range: 9.6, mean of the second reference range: 15.6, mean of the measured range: 9.53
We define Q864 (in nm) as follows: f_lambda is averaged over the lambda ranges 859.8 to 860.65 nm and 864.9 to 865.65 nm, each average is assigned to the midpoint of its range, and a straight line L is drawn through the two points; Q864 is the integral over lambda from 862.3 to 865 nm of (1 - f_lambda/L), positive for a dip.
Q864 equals 0.09 nm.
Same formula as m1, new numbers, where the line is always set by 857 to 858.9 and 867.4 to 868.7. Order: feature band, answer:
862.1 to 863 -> 0.41 nm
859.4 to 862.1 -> 0.93 nm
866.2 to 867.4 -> 0.40 nm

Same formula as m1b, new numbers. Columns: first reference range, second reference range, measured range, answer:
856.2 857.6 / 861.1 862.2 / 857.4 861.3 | 0.020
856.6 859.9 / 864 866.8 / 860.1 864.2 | 0.298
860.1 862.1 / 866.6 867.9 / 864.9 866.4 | 0.664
